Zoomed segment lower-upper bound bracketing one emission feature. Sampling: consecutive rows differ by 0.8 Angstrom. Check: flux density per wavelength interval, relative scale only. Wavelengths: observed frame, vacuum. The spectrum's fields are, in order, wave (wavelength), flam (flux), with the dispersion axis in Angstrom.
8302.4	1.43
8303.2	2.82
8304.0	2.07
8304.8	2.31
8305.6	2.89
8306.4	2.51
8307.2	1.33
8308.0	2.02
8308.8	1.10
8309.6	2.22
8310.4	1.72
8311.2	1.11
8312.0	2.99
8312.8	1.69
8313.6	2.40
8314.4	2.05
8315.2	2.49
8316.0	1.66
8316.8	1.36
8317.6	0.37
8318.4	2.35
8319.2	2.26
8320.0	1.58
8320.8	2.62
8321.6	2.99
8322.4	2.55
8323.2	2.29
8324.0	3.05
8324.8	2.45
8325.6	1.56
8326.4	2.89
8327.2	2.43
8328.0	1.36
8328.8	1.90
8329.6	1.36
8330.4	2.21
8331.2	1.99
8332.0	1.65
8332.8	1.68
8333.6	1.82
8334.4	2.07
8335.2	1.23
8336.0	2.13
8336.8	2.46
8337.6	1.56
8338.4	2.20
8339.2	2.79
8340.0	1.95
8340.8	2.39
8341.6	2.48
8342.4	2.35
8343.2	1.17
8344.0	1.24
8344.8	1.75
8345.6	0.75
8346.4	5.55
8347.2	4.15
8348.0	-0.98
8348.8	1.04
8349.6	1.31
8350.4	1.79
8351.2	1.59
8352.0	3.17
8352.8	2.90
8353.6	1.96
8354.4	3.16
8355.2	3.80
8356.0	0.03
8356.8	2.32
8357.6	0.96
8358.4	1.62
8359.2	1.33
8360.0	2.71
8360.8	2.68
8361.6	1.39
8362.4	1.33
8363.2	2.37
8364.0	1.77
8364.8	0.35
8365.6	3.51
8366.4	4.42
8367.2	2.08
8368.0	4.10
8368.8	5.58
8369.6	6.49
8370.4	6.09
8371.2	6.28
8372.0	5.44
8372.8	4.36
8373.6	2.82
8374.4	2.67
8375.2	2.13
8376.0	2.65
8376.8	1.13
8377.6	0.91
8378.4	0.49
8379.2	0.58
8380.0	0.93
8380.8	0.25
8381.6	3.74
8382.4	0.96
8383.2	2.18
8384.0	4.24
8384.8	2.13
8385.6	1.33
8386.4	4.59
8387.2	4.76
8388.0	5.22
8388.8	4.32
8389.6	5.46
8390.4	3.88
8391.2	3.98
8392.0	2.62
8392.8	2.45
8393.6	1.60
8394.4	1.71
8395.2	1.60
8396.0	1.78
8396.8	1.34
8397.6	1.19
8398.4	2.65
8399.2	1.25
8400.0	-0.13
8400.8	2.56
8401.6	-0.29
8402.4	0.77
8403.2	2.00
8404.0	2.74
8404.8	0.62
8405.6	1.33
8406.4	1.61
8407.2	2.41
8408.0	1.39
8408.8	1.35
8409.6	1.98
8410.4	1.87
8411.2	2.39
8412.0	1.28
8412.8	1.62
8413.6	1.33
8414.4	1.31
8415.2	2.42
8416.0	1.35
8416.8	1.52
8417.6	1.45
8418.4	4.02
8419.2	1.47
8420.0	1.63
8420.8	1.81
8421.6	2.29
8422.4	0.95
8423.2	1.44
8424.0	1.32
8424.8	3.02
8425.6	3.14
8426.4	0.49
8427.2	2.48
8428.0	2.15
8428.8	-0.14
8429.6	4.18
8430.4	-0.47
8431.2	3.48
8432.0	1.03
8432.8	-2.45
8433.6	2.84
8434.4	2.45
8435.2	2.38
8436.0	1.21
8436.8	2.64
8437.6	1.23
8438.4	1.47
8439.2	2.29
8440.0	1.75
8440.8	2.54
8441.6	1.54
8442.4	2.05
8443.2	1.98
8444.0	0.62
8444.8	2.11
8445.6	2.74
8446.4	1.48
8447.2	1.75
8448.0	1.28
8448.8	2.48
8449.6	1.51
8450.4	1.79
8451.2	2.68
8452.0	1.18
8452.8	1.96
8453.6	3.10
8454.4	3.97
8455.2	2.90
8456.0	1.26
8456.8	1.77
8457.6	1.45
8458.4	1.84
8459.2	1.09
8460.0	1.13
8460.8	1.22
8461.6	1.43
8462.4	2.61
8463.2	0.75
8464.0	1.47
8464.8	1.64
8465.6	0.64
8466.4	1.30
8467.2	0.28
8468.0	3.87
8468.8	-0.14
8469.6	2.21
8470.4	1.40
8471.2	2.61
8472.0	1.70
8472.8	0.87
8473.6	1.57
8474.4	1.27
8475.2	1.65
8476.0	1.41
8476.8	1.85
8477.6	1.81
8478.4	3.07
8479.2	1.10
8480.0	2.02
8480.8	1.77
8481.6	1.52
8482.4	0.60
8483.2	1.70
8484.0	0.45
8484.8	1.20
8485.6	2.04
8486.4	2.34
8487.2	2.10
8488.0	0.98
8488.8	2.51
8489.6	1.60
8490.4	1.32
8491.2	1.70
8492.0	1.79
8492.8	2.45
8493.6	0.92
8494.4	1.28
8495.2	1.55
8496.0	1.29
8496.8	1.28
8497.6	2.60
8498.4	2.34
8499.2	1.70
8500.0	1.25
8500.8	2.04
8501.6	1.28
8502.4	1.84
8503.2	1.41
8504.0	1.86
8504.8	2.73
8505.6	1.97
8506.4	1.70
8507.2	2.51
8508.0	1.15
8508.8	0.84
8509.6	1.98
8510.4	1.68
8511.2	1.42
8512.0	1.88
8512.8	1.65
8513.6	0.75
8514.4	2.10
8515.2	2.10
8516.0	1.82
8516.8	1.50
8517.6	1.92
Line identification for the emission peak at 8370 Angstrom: [S II] 6716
